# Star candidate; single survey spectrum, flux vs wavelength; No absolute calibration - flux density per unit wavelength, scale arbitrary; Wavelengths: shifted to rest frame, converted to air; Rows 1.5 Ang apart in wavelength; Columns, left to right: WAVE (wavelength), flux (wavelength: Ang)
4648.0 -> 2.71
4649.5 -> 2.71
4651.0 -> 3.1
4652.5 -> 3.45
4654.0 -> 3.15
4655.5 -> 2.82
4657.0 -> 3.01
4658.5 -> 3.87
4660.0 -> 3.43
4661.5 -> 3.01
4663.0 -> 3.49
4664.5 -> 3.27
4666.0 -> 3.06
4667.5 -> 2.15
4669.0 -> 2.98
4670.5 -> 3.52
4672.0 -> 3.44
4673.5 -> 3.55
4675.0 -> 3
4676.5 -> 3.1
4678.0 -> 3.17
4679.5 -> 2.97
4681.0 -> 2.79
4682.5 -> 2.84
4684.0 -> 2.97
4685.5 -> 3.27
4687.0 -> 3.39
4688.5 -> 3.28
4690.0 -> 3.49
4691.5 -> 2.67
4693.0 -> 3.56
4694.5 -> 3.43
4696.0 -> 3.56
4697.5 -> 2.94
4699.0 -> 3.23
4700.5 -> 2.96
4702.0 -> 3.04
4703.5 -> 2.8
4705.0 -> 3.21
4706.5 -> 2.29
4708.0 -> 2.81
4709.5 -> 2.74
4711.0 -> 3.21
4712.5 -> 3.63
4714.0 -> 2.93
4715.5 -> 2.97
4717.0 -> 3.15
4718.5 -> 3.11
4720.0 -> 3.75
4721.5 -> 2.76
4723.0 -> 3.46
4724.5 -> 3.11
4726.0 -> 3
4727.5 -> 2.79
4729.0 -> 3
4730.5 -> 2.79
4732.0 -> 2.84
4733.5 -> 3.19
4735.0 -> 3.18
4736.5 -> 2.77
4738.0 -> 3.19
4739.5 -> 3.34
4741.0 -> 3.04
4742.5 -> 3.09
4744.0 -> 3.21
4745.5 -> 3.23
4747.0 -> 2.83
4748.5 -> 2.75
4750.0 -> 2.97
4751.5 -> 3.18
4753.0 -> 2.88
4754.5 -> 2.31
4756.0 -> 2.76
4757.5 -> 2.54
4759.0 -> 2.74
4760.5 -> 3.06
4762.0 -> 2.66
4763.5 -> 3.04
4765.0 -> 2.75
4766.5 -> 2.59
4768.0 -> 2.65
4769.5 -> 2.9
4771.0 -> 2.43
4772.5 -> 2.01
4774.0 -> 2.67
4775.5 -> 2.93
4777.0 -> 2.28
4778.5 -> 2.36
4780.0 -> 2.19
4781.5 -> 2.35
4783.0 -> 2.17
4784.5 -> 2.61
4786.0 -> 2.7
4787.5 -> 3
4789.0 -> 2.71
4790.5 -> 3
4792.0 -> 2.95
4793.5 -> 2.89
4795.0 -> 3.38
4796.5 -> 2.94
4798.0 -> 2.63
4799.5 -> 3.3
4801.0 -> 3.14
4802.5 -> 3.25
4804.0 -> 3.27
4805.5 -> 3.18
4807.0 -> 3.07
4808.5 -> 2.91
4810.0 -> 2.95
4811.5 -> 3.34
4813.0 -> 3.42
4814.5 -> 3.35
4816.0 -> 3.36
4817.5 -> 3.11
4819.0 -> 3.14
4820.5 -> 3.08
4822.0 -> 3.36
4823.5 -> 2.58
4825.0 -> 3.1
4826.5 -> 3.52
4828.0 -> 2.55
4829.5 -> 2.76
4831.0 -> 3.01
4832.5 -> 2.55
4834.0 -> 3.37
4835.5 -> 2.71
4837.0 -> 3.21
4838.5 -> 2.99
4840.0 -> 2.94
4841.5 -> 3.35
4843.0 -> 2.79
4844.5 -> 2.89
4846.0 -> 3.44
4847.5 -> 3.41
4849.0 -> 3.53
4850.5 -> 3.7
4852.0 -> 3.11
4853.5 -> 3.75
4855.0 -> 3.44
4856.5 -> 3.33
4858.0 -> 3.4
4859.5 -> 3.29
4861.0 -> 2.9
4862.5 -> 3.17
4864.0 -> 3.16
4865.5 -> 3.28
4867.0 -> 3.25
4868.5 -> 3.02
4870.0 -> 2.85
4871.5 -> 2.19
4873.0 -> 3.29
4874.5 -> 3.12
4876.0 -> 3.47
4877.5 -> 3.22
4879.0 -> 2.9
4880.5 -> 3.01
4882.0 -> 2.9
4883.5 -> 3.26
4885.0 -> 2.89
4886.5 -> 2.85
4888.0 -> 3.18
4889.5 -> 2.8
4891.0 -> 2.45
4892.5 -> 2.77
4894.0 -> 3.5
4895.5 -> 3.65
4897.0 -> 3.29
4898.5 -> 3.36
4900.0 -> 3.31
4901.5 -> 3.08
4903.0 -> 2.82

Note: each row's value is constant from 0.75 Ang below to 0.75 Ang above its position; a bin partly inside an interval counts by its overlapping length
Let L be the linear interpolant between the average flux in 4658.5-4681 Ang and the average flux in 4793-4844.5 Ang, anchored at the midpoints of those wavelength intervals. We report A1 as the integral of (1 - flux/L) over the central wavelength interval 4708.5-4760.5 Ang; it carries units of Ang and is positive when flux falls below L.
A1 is 1.9 Ang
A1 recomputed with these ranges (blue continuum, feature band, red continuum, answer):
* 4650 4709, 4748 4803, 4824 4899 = 6.6 Ang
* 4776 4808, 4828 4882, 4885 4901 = -2.2 Ang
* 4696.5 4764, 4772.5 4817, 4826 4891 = 2.3 Ang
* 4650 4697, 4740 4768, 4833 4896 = 2.6 Ang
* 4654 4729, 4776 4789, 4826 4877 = 2.7 Ang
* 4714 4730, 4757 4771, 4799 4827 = 1.7 Ang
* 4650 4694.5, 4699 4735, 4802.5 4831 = 1.4 Ang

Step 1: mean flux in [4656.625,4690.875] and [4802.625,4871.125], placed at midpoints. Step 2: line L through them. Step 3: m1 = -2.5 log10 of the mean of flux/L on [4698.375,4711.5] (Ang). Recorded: 0.092 mag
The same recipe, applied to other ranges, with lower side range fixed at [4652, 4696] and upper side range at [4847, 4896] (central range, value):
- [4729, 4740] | 0.05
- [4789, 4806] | 0.03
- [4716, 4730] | 0.02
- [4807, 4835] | 0.03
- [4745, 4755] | 0.10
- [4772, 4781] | 0.29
